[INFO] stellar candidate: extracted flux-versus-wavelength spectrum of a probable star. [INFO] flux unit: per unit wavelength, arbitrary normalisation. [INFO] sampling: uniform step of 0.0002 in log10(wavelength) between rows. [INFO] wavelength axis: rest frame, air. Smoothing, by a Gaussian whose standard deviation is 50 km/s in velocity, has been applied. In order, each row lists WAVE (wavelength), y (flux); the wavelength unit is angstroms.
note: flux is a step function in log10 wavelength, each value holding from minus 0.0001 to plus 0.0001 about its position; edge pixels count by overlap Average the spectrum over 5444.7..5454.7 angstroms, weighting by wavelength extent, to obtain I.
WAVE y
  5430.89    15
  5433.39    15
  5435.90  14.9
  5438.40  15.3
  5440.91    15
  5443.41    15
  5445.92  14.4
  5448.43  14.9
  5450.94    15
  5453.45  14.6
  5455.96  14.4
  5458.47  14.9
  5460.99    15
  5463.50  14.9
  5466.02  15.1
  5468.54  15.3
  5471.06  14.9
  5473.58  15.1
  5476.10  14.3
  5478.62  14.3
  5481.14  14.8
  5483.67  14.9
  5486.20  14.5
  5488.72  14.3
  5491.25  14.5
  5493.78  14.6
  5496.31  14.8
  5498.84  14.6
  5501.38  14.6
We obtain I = 14.7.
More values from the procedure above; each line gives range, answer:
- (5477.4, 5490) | 14.6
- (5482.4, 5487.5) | 14.7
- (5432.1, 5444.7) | 15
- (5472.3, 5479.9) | 14.6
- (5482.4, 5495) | 14.6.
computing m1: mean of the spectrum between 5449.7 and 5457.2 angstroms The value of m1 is 14.7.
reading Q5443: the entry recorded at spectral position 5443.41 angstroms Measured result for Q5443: 15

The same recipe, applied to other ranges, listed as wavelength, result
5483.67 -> 14.9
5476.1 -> 14.3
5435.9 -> 14.9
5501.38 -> 14.6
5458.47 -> 14.9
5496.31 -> 14.8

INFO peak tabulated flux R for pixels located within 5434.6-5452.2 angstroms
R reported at 15.3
